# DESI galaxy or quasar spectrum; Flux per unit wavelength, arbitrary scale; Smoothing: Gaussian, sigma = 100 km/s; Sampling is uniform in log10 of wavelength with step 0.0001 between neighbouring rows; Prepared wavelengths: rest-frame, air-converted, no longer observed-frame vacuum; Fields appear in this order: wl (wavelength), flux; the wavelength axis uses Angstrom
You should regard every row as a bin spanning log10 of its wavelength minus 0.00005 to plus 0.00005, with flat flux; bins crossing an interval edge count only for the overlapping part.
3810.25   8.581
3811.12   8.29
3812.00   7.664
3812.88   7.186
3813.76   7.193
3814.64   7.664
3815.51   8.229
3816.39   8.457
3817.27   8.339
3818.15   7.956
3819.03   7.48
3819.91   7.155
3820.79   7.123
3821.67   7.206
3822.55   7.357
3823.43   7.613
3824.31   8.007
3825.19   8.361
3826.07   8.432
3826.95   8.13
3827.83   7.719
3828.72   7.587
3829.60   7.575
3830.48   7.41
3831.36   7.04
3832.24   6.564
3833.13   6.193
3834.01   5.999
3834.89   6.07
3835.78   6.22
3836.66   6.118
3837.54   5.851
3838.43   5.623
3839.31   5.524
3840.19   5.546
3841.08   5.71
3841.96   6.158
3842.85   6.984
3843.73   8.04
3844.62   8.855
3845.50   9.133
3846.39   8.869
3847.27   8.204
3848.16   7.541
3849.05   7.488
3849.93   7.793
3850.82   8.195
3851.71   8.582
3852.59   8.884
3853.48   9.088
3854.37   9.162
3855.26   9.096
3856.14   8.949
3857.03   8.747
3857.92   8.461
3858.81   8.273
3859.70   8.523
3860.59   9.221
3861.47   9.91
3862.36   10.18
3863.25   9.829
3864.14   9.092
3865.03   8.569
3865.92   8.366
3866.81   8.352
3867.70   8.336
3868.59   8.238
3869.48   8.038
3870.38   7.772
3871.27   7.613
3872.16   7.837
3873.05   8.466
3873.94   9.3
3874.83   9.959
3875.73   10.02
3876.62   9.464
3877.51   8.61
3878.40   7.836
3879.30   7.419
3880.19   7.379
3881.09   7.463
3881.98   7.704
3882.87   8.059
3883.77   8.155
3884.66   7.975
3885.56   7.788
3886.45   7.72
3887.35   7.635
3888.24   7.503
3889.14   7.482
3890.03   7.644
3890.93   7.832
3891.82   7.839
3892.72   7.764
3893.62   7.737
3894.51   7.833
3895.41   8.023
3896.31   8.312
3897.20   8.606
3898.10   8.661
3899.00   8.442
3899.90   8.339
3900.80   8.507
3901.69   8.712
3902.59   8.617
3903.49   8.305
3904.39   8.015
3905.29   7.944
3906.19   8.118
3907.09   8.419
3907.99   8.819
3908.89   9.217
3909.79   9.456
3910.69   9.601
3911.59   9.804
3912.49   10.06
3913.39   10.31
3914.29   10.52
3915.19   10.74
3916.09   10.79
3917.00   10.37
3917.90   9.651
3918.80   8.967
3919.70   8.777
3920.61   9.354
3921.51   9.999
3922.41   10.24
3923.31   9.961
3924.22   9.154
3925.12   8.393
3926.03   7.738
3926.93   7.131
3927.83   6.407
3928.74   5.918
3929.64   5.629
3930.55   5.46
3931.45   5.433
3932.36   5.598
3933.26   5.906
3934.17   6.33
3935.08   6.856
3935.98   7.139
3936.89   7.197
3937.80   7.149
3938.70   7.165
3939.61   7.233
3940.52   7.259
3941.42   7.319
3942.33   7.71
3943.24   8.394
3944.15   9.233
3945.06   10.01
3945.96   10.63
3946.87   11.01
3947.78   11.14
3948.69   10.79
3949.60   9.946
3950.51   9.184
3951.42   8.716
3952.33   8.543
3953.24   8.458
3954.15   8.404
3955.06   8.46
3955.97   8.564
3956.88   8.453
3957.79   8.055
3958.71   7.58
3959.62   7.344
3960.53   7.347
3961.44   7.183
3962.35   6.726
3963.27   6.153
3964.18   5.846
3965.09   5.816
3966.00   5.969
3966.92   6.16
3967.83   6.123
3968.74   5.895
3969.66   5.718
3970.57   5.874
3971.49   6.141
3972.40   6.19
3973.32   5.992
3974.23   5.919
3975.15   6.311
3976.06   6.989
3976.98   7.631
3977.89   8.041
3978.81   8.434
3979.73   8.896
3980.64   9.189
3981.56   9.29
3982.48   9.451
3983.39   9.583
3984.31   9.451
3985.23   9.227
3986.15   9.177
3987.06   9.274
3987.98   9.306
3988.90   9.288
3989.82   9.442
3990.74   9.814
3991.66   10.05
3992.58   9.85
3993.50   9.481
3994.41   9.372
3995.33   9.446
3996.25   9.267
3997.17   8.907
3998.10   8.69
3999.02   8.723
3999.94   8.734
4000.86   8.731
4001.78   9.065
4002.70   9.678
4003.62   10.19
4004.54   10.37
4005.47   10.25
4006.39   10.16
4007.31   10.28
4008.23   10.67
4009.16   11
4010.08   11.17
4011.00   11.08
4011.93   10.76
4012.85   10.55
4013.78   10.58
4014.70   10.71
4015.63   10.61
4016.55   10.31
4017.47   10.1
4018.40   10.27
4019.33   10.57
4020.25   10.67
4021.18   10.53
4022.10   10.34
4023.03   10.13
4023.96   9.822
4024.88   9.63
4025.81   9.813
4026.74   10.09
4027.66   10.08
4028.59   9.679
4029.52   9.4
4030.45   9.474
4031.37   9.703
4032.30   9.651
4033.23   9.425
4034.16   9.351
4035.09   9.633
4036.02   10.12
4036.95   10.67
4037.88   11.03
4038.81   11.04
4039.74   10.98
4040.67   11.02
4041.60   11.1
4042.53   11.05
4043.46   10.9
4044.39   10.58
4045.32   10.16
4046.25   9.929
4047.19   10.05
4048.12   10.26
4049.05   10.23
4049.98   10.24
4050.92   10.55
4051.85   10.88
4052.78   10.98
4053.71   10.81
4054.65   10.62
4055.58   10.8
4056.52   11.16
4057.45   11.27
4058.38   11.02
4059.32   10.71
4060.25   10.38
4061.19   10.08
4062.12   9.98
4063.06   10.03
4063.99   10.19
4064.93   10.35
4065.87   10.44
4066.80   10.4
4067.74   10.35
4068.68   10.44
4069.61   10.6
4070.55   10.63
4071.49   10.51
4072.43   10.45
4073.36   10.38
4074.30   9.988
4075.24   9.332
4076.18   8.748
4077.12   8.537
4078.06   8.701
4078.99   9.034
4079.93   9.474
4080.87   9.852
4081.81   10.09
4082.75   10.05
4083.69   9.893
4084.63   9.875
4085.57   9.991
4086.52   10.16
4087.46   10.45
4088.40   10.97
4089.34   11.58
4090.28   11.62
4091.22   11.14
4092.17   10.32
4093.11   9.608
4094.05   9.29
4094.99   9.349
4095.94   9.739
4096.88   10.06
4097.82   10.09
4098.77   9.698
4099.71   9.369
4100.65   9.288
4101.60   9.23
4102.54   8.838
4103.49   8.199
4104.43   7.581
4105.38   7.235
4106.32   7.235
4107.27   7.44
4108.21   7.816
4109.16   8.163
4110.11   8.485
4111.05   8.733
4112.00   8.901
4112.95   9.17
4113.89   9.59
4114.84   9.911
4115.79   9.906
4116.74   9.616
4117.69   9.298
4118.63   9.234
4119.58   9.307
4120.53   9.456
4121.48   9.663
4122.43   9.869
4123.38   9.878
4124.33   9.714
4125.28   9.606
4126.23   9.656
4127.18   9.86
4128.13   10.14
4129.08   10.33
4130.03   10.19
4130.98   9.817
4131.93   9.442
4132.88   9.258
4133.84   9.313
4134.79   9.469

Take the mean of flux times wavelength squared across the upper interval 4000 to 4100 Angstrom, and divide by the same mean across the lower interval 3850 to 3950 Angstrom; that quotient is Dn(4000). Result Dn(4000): 1.30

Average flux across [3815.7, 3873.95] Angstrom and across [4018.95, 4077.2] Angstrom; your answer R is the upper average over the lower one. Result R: 1.31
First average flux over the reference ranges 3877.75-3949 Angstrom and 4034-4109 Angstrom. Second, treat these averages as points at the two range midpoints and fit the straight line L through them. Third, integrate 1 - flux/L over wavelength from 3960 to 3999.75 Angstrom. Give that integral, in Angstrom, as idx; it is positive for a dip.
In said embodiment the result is 4.78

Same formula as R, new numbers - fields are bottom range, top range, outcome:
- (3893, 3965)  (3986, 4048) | 1.20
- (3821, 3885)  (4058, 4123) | 1.21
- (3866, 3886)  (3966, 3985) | 0.89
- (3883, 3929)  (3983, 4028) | 1.15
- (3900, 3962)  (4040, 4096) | 1.22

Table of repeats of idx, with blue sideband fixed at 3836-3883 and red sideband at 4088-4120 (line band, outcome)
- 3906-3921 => -2.2 Angstrom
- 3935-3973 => 3.7 Angstrom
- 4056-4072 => -2.5 Angstrom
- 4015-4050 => -5.0 Angstrom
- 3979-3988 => -0.5 Angstrom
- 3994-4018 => -3.1 Angstrom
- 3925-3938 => 3.1 Angstrom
